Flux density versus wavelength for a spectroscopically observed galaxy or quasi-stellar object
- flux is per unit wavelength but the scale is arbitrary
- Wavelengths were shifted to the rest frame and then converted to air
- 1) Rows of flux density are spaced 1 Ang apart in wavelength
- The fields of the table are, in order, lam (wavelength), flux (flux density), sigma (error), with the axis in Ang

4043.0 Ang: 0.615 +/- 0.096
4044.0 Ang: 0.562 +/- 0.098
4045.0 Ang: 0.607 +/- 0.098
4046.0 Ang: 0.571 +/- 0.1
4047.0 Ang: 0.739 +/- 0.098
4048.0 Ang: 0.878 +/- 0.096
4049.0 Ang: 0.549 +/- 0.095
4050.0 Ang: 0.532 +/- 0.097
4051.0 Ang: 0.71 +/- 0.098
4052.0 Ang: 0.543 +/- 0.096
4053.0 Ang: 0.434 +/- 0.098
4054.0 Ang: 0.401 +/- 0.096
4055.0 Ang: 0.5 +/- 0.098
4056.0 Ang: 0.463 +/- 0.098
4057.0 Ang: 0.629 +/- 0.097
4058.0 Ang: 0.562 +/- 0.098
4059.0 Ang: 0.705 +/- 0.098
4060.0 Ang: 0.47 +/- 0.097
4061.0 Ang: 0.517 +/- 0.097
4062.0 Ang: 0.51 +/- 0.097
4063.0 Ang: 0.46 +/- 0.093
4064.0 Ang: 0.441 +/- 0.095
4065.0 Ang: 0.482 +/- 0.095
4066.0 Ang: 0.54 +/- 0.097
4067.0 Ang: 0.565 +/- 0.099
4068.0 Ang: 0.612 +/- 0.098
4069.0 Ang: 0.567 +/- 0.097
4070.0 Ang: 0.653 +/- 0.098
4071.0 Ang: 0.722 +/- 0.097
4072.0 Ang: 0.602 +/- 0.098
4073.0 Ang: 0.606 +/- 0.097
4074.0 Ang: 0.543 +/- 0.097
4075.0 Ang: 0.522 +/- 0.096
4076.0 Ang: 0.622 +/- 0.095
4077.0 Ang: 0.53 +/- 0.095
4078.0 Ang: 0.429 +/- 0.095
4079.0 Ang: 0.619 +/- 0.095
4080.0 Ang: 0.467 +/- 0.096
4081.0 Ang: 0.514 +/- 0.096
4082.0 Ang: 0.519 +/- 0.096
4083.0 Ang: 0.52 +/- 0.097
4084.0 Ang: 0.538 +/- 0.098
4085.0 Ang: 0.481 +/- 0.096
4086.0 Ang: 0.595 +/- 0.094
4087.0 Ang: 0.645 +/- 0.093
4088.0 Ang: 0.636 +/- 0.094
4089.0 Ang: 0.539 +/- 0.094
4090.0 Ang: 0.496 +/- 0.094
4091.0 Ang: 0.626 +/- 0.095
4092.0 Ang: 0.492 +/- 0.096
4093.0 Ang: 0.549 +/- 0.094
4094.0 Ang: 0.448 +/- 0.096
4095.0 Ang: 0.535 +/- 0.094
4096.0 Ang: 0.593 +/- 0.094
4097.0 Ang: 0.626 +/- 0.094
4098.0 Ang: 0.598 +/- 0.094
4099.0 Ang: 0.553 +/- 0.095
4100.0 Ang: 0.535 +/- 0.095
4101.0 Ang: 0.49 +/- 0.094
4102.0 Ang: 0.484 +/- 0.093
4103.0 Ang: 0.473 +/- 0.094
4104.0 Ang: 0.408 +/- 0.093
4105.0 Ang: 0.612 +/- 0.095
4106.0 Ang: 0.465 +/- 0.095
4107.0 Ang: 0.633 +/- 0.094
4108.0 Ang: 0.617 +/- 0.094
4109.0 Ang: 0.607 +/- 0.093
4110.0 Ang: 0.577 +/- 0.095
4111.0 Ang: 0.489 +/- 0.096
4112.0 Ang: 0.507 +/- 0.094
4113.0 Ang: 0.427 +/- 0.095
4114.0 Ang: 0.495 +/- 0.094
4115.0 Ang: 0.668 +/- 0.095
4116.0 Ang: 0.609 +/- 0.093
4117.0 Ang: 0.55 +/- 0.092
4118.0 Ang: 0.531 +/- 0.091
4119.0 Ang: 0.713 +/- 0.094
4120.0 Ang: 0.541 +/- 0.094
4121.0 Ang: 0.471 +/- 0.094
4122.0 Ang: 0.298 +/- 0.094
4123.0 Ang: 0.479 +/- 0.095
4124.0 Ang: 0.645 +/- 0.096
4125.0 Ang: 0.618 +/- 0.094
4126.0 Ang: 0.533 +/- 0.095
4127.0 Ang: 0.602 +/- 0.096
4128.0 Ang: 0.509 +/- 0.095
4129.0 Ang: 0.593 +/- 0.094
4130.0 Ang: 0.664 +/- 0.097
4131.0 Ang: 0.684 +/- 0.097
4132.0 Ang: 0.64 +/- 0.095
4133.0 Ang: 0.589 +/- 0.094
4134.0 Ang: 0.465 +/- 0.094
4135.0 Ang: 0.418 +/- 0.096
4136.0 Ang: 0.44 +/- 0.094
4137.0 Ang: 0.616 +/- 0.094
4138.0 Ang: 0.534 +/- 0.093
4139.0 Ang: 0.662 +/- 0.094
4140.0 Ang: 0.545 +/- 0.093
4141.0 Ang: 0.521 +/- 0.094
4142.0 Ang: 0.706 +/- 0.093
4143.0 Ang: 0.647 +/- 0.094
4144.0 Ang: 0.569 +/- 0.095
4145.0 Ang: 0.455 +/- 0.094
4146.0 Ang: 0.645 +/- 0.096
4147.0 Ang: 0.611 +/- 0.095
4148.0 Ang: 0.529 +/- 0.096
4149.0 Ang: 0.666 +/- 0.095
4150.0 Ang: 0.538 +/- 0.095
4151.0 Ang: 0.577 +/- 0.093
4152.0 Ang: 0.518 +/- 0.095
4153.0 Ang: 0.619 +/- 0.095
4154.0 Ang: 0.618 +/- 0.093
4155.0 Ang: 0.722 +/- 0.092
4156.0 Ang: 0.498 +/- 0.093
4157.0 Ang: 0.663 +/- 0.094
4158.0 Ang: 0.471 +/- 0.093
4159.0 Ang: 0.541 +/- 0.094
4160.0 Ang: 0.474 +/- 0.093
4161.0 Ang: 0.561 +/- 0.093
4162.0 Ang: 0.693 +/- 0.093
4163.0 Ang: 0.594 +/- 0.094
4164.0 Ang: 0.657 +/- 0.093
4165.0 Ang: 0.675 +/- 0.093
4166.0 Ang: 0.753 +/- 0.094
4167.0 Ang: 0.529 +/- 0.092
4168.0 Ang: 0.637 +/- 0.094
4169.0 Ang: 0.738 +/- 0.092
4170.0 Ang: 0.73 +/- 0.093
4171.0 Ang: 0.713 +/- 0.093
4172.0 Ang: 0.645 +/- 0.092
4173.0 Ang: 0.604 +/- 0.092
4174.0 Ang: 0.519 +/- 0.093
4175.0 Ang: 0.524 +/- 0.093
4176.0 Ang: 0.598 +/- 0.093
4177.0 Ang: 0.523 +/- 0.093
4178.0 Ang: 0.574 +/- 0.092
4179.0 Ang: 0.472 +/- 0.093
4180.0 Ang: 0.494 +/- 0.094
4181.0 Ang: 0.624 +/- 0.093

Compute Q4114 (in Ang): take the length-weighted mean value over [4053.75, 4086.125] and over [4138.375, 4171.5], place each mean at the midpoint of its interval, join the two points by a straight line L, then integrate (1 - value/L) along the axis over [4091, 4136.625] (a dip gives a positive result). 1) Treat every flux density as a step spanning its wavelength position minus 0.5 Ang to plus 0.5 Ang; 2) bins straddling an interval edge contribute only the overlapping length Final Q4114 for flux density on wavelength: 2.50 Ang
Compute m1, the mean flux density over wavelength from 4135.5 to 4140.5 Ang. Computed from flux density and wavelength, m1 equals 0.559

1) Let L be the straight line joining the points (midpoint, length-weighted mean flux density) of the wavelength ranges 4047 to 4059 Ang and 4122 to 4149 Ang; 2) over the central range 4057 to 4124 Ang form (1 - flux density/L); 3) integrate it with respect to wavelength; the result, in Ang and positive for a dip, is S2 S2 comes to 3.3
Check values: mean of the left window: 0.577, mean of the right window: 0.57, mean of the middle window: 0.546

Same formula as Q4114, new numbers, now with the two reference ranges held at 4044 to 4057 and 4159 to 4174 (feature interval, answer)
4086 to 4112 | 2.3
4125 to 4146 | 1.6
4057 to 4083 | 1.6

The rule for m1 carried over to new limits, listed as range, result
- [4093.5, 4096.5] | 0.525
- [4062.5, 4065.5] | 0.461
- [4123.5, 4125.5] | 0.631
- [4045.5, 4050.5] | 0.654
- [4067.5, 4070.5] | 0.611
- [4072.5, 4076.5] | 0.573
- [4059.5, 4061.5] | 0.493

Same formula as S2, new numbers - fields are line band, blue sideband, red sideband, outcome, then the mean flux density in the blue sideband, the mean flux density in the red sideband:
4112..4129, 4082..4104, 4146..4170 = 0.8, 0.542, 0.607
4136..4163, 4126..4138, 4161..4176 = 0.8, 0.563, 0.639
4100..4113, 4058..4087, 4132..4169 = 0.9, 0.55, 0.585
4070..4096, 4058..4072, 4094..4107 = -0.4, 0.559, 0.532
